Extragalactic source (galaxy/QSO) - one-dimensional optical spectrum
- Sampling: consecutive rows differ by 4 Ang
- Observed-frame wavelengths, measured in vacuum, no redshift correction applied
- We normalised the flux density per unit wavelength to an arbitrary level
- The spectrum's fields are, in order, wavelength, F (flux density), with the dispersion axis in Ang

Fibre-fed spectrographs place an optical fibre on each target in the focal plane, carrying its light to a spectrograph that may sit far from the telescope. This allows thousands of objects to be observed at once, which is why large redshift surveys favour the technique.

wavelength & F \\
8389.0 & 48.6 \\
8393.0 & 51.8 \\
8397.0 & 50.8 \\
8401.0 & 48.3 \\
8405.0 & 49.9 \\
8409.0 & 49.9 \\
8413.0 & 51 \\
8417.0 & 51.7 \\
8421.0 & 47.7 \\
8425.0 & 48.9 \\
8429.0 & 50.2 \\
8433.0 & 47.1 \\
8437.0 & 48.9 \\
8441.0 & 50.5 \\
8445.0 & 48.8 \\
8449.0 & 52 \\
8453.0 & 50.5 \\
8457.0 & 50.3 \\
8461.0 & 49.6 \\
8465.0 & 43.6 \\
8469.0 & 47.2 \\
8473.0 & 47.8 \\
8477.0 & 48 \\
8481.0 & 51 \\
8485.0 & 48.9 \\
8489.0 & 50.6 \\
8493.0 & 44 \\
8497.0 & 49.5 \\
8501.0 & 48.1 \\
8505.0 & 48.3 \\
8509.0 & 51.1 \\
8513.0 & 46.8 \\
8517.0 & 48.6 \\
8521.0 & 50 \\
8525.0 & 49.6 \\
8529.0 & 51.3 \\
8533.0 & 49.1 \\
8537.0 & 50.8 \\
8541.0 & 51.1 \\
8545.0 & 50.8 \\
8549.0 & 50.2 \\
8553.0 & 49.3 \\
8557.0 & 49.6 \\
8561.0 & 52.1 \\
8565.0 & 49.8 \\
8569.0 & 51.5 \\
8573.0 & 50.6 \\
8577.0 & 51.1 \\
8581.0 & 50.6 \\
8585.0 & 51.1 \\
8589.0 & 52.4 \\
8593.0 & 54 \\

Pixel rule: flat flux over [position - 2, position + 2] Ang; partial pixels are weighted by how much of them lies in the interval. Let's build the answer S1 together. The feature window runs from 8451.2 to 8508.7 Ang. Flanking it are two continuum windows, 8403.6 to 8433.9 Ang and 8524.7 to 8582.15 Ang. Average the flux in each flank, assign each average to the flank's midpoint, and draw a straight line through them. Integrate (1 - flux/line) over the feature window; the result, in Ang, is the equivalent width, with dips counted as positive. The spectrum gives 1.81 Ang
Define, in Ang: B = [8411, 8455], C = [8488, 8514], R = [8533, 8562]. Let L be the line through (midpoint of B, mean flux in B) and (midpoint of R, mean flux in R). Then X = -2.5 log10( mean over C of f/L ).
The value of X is 0.04 mag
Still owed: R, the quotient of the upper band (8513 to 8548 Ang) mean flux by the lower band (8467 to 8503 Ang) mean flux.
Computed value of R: 1.03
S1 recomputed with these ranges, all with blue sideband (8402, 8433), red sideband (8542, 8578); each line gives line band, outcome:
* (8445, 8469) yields 0.4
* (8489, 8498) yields 0.5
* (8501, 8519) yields 0.6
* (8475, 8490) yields 0.2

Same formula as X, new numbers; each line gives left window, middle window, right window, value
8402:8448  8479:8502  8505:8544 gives 0.022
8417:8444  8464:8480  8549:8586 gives 0.055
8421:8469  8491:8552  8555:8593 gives 0.021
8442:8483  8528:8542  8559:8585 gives -0.005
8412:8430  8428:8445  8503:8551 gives 0.016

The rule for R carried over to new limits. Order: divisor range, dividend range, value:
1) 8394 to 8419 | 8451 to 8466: 0.97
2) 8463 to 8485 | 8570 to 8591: 1.07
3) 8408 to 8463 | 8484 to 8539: 0.99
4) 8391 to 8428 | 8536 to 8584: 1.01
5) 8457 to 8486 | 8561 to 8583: 1.06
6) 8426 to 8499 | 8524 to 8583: 1.04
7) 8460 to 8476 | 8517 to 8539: 1.07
